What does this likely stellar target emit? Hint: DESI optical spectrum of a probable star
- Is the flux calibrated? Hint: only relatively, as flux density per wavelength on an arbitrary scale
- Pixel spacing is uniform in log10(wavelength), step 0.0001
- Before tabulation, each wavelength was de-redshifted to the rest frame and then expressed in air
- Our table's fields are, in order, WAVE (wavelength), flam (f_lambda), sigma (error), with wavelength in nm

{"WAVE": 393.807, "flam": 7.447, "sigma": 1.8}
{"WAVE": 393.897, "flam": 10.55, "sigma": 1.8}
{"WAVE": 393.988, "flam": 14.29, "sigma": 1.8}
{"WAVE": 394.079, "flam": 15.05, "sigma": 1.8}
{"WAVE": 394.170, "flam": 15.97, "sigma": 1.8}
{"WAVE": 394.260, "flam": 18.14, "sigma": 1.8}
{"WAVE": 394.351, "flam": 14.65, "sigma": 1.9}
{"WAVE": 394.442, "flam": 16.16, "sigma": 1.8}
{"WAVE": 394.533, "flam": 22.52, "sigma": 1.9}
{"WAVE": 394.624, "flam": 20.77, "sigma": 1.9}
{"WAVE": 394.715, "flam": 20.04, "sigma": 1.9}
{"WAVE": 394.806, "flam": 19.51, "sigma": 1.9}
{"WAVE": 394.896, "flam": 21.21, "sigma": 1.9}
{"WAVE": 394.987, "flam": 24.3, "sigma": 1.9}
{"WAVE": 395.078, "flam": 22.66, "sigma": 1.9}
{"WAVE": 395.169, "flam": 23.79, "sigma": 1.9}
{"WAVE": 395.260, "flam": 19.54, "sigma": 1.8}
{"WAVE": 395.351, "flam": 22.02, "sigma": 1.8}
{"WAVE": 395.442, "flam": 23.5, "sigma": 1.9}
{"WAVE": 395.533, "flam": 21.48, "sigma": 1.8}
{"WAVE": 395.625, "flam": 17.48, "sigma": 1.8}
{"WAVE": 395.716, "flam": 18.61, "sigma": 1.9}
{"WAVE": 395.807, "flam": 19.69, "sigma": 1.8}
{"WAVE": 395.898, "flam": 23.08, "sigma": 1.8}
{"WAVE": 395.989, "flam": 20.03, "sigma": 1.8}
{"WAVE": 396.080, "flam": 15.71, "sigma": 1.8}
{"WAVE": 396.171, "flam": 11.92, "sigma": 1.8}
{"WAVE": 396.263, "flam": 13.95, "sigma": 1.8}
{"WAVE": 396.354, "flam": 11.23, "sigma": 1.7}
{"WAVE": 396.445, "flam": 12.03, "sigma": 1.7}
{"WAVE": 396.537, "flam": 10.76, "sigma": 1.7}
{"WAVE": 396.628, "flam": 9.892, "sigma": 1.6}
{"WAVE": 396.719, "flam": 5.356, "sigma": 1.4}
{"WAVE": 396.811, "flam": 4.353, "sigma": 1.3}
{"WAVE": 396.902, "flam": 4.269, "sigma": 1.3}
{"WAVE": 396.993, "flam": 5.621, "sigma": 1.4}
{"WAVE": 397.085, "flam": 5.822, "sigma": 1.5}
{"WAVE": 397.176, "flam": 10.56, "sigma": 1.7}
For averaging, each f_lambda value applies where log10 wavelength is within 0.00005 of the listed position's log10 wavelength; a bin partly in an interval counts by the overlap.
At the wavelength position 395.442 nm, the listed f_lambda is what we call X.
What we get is 23.5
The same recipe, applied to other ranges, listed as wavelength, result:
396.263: 13.95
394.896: 21.21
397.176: 10.56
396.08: 15.71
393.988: 14.29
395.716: 18.61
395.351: 22.02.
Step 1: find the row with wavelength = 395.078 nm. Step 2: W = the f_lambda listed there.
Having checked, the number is 22.66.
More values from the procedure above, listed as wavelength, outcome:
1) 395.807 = 19.69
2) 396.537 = 10.76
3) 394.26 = 18.14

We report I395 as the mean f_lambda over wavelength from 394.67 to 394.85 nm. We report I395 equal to 19.8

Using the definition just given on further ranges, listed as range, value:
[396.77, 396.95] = 4.35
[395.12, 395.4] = 21.8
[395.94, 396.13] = 17.9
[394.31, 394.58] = 17.8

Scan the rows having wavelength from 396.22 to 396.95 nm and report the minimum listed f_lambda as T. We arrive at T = 4.269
